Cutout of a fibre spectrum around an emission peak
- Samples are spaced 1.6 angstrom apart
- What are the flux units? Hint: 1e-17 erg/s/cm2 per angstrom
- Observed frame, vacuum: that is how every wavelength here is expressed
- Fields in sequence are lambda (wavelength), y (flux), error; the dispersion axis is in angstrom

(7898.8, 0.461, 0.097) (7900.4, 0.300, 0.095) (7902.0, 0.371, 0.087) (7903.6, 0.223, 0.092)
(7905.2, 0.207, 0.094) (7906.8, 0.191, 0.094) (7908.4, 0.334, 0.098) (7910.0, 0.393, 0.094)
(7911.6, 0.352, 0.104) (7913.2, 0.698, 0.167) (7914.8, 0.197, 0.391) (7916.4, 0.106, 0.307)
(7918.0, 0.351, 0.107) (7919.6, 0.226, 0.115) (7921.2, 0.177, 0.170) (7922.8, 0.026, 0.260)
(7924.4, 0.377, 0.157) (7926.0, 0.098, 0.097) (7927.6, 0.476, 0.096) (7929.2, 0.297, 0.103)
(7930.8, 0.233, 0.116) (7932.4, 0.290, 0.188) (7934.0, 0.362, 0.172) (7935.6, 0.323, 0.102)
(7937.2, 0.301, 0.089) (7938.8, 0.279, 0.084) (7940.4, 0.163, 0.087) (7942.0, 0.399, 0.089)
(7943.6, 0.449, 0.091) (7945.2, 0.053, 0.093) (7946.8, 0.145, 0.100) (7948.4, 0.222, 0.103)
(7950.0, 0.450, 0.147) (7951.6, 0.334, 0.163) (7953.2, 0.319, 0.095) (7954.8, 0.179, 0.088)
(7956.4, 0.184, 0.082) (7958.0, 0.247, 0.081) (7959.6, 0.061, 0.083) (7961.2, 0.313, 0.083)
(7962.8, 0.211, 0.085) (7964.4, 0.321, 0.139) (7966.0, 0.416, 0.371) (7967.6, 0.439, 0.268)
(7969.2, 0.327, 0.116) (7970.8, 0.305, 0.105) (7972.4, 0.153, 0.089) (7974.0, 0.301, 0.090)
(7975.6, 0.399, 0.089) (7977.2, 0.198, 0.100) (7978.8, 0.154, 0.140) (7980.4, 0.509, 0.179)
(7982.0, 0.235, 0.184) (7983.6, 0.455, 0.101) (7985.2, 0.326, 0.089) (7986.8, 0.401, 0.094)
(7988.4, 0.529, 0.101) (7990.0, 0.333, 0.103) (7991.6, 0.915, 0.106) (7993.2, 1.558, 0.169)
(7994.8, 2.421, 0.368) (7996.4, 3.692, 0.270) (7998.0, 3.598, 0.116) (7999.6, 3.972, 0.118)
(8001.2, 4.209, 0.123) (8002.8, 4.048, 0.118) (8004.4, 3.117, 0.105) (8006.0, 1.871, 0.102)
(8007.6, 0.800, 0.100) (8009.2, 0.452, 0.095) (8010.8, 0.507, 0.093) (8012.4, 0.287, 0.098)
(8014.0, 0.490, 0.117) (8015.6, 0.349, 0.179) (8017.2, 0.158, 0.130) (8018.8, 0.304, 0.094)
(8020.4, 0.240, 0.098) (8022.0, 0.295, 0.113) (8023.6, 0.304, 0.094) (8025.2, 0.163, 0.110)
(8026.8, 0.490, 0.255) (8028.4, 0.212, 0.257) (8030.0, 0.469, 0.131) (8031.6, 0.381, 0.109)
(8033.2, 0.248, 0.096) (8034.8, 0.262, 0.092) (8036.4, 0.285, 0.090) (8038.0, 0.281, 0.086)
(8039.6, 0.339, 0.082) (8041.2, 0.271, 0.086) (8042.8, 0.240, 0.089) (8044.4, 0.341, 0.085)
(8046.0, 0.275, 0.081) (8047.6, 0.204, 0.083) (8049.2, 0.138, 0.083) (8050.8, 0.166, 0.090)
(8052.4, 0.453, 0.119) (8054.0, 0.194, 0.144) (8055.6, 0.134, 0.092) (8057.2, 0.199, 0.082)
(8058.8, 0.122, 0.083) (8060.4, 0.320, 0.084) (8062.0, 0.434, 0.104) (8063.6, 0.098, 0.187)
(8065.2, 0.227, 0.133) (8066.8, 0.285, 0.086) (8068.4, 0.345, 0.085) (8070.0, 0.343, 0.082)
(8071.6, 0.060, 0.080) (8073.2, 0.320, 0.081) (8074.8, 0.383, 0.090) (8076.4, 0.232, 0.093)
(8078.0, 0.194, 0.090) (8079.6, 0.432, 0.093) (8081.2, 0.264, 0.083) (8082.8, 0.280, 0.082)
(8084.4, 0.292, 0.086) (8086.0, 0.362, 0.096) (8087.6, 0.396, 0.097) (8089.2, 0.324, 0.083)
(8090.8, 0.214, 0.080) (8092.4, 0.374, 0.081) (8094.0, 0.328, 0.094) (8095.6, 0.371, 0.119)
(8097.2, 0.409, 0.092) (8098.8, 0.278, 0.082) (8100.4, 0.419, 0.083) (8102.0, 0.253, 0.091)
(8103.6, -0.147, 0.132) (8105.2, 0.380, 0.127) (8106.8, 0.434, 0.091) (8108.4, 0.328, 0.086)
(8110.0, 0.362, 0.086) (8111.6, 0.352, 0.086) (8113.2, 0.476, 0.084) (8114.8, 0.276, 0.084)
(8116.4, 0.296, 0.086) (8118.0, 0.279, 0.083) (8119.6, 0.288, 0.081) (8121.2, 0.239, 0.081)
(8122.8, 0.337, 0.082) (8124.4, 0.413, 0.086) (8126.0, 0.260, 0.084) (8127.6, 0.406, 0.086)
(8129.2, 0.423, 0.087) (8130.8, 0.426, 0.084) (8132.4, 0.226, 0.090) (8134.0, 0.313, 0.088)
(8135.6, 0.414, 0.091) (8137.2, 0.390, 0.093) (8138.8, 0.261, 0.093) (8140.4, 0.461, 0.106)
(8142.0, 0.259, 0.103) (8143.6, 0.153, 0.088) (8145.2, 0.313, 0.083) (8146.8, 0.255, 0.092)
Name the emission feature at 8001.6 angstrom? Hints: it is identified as [O II] 3727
